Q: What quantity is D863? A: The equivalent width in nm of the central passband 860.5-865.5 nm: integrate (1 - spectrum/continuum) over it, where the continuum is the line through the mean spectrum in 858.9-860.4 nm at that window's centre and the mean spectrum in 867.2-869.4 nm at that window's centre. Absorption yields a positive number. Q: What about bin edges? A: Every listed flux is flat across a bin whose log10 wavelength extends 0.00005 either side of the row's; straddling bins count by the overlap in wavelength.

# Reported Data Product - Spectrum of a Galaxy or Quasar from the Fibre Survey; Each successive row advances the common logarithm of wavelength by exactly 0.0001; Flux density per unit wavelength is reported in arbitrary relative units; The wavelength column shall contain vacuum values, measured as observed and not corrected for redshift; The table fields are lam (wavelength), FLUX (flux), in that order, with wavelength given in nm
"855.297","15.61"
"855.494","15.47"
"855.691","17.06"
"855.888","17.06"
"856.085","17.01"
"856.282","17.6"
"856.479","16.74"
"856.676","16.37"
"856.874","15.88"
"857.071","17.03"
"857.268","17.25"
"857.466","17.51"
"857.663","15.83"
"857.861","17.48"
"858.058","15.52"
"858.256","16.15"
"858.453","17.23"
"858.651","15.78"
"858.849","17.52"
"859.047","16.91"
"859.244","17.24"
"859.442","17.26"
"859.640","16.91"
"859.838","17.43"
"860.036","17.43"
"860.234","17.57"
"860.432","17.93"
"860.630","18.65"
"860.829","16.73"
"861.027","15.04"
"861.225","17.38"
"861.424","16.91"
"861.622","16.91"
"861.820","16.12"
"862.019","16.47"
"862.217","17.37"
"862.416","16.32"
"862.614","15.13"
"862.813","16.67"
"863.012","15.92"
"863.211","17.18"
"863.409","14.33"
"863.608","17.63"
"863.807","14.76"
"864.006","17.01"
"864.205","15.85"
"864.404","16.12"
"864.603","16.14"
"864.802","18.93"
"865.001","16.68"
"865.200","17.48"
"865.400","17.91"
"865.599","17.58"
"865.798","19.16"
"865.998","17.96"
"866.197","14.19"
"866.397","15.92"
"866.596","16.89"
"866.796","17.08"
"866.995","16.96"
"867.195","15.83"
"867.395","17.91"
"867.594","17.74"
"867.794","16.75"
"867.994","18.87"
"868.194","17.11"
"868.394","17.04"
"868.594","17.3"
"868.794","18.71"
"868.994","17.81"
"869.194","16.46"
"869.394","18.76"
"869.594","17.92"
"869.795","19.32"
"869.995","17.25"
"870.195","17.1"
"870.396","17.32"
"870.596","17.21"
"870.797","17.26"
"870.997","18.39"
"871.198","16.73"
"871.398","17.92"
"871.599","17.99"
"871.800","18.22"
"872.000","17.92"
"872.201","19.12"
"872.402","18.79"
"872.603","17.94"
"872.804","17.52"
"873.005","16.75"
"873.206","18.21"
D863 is 0.22 nm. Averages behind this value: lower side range 17.3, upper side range 17.6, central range 16.6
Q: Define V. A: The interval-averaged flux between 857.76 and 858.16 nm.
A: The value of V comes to 16.5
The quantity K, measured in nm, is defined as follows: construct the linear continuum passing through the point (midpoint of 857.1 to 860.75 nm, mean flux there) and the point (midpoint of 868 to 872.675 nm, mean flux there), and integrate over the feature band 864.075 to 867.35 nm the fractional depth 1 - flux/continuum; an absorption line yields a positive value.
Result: 0.111 nm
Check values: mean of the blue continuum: 17.1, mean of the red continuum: 17.8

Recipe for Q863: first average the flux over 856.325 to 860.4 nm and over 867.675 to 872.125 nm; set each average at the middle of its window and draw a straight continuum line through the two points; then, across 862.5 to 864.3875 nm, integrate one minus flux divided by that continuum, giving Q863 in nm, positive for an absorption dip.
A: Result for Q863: 0.130 nm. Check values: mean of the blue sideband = 16.9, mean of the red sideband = 17.7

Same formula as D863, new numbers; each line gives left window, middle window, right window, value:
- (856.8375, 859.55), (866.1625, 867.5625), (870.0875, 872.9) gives 0.07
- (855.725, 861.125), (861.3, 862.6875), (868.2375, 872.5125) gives 0.06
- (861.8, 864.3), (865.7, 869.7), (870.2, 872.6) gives -0.04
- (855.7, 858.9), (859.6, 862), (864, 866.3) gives -0.02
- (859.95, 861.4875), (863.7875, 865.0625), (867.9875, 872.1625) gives 0.06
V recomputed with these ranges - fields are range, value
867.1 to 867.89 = 17.1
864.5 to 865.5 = 17.4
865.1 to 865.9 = 18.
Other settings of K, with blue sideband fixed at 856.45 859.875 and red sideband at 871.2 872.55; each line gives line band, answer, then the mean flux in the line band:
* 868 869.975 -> 0.005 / 17.9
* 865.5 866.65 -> 0.042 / 17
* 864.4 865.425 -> 0.013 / 17.3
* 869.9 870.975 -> 0.044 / 17.3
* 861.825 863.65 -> 0.102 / 16.3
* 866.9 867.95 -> 0.036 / 17.1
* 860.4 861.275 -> -0.001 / 17.1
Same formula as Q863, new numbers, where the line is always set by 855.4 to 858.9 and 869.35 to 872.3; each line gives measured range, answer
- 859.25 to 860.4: -0.03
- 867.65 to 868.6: 0.01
